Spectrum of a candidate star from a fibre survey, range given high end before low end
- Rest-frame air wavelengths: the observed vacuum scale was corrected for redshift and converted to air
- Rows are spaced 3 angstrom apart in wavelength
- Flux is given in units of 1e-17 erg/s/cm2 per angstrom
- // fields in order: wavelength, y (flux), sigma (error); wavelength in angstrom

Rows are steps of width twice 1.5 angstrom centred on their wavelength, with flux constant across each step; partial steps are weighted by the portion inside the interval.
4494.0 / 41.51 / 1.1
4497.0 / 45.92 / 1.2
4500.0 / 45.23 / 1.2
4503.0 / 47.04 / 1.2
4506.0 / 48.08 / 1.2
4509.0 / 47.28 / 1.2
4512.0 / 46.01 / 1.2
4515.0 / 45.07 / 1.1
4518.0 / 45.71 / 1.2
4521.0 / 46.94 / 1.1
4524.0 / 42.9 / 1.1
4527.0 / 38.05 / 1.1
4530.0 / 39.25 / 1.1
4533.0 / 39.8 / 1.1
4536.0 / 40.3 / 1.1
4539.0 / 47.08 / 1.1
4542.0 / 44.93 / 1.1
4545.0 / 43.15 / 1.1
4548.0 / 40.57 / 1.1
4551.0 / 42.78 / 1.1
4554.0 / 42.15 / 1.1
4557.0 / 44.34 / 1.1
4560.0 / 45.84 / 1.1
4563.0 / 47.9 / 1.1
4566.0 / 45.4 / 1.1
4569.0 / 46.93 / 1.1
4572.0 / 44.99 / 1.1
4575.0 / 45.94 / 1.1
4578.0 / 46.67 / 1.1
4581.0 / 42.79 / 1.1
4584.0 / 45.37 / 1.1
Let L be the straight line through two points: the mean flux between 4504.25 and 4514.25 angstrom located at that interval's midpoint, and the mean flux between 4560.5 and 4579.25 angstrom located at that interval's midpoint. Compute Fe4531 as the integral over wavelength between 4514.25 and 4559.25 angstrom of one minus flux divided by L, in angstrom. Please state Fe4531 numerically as 3.6 angstrom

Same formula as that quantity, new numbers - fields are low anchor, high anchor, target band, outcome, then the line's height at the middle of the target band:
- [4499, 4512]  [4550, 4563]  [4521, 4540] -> 1.70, 45.6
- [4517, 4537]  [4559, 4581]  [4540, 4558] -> 0.36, 44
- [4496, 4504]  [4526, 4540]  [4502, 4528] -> -1.00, 43.6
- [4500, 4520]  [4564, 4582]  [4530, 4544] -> 1.05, 46.1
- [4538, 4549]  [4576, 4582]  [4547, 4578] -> -0.23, 44.5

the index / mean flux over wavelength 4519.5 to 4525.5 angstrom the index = 44.9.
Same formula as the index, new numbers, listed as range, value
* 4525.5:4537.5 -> 39.3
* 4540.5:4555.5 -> 42.7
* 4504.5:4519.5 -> 46.4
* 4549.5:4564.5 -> 44.6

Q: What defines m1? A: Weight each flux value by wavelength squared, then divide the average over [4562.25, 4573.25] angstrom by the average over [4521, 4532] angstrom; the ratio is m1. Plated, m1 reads 1.15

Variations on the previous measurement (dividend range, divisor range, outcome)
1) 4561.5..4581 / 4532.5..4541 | 1.09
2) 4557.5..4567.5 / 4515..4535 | 1.11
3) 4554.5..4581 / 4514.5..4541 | 1.09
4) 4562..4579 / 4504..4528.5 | 1.05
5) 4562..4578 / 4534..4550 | 1.09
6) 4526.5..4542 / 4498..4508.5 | 0.90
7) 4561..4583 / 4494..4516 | 1.02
